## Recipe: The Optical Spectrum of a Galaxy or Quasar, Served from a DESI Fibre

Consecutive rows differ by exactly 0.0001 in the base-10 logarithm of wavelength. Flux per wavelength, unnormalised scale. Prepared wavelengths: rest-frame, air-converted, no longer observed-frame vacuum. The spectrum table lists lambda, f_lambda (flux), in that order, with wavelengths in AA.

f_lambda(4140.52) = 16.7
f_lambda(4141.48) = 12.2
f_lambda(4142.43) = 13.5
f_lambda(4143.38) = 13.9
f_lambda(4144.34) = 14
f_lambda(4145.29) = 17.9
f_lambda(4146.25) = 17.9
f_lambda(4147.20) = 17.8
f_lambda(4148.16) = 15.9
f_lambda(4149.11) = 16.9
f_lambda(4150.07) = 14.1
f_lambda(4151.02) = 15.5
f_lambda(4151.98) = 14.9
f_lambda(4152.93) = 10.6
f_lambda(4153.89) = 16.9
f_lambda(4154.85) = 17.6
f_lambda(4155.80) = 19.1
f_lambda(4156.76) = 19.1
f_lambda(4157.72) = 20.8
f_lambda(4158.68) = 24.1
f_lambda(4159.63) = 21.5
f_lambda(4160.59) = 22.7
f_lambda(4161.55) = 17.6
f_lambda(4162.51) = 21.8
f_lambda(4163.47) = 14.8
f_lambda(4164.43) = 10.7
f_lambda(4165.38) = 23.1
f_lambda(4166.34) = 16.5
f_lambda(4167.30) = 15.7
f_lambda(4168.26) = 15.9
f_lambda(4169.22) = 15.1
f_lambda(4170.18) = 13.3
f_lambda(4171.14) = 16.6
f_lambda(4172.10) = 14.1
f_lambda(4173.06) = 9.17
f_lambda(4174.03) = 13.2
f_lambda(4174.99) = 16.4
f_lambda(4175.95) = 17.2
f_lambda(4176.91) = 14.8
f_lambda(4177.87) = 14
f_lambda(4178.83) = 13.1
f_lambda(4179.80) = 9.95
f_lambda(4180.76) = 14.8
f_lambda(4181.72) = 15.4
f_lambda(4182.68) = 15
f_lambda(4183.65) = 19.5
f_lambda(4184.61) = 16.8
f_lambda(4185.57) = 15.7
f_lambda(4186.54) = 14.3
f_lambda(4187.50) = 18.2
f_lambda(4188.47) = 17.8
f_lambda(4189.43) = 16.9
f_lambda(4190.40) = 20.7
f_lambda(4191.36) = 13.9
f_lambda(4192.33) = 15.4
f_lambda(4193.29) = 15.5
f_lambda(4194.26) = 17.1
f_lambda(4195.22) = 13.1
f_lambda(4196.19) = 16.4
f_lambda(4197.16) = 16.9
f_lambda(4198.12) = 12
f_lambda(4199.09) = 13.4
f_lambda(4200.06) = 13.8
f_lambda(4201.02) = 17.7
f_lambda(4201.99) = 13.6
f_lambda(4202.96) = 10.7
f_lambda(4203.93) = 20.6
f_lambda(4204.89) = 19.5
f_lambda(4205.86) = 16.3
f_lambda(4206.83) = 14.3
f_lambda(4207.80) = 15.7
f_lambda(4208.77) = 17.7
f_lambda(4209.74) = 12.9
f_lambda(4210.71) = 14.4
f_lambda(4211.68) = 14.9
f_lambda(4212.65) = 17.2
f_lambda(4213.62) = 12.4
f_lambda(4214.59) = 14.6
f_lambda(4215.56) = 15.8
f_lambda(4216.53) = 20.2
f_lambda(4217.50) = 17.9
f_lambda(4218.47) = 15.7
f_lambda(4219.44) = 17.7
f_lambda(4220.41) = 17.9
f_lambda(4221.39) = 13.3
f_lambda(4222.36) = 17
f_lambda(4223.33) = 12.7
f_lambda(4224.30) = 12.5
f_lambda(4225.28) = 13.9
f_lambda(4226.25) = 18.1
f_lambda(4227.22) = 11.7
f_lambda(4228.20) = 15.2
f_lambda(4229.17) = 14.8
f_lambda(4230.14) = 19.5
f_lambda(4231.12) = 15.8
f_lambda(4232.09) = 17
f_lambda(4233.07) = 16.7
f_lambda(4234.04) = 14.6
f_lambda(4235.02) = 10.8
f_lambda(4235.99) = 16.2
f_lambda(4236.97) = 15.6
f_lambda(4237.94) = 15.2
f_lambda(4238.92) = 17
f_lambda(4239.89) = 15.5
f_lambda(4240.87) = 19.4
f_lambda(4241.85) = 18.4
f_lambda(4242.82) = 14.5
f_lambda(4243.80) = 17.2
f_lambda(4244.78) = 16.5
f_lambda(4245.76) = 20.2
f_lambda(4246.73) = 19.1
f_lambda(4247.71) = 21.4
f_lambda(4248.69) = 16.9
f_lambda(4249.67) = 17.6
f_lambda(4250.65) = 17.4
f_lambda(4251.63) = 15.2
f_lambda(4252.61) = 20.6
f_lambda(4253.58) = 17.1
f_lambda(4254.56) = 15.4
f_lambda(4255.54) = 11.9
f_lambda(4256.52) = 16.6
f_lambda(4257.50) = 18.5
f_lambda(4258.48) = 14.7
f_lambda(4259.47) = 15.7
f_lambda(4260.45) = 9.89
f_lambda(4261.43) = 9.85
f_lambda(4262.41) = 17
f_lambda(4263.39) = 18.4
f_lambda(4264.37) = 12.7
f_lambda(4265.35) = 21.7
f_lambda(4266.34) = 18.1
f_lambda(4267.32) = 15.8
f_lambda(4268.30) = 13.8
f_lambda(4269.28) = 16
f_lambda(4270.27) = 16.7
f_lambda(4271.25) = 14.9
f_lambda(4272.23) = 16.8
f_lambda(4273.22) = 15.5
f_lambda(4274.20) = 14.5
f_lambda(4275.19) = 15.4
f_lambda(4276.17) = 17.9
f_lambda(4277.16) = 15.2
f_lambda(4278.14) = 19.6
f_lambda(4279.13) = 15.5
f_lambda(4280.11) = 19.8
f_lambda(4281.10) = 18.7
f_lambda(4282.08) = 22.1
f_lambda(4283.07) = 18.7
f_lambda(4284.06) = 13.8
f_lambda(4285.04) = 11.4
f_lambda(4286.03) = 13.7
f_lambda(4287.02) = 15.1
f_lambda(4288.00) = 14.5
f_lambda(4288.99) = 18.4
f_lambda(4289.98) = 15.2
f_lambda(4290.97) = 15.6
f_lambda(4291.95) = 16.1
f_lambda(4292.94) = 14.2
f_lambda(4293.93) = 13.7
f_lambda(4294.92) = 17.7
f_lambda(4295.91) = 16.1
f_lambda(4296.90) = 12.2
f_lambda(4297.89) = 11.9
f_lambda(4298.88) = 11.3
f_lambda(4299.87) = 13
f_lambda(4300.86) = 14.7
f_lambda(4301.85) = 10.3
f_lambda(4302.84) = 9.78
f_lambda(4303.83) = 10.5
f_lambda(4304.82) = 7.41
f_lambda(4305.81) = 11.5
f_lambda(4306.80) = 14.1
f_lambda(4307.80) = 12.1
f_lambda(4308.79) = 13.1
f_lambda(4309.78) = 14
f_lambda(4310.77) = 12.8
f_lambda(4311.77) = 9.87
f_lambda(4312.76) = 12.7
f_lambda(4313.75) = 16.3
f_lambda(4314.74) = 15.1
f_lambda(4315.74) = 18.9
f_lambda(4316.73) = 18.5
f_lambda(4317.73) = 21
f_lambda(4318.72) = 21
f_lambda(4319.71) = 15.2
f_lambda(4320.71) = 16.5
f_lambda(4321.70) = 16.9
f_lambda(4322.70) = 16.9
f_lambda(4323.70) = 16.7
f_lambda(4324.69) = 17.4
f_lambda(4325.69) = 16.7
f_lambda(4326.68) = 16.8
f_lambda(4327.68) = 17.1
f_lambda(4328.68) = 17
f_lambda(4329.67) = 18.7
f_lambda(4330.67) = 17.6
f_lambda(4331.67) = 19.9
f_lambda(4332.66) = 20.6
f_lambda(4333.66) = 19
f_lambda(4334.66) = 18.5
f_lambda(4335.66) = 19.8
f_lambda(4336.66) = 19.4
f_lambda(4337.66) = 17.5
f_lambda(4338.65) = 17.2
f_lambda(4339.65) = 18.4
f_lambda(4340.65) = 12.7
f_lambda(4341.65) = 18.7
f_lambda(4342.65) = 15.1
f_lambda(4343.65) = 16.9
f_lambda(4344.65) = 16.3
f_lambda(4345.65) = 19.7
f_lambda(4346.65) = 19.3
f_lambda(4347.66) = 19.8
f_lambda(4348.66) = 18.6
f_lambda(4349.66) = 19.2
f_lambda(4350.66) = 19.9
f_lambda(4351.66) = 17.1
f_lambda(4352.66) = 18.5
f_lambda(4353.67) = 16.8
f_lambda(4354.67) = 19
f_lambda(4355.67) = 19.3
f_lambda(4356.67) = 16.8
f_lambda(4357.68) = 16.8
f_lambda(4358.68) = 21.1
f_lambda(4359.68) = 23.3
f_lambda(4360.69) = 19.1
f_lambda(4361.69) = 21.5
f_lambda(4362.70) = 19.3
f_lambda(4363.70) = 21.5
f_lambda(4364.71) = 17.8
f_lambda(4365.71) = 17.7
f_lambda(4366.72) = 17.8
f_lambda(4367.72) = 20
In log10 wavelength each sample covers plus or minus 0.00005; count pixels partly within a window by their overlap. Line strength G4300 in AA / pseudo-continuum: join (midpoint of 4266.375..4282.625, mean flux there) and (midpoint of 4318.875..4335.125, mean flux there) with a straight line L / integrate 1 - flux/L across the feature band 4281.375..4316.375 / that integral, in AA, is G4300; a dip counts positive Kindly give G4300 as 6.5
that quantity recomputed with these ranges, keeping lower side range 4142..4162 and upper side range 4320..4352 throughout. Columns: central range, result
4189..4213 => 2.5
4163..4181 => 2.8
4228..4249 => 1.0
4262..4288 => 1.8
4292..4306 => 4.1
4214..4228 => 1.5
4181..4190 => 0.4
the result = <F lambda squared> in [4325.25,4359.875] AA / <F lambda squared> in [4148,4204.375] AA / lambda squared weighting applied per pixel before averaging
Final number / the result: 1.2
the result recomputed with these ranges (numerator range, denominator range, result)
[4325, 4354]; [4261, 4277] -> 1.17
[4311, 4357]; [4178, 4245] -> 1.19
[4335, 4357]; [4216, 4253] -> 1.15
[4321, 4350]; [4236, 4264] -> 1.13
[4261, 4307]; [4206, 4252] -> 0.96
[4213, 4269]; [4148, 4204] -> 1.04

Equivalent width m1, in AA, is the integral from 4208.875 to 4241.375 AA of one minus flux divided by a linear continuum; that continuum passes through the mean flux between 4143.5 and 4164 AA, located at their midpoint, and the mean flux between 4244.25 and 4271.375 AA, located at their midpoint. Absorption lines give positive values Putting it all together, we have 2.3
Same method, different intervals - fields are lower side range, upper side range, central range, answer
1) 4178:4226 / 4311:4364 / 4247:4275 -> 0.83 AA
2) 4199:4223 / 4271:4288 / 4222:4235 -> 0.65 AA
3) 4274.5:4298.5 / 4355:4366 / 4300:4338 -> 3.78 AA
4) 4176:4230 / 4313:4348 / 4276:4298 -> 1.27 AA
